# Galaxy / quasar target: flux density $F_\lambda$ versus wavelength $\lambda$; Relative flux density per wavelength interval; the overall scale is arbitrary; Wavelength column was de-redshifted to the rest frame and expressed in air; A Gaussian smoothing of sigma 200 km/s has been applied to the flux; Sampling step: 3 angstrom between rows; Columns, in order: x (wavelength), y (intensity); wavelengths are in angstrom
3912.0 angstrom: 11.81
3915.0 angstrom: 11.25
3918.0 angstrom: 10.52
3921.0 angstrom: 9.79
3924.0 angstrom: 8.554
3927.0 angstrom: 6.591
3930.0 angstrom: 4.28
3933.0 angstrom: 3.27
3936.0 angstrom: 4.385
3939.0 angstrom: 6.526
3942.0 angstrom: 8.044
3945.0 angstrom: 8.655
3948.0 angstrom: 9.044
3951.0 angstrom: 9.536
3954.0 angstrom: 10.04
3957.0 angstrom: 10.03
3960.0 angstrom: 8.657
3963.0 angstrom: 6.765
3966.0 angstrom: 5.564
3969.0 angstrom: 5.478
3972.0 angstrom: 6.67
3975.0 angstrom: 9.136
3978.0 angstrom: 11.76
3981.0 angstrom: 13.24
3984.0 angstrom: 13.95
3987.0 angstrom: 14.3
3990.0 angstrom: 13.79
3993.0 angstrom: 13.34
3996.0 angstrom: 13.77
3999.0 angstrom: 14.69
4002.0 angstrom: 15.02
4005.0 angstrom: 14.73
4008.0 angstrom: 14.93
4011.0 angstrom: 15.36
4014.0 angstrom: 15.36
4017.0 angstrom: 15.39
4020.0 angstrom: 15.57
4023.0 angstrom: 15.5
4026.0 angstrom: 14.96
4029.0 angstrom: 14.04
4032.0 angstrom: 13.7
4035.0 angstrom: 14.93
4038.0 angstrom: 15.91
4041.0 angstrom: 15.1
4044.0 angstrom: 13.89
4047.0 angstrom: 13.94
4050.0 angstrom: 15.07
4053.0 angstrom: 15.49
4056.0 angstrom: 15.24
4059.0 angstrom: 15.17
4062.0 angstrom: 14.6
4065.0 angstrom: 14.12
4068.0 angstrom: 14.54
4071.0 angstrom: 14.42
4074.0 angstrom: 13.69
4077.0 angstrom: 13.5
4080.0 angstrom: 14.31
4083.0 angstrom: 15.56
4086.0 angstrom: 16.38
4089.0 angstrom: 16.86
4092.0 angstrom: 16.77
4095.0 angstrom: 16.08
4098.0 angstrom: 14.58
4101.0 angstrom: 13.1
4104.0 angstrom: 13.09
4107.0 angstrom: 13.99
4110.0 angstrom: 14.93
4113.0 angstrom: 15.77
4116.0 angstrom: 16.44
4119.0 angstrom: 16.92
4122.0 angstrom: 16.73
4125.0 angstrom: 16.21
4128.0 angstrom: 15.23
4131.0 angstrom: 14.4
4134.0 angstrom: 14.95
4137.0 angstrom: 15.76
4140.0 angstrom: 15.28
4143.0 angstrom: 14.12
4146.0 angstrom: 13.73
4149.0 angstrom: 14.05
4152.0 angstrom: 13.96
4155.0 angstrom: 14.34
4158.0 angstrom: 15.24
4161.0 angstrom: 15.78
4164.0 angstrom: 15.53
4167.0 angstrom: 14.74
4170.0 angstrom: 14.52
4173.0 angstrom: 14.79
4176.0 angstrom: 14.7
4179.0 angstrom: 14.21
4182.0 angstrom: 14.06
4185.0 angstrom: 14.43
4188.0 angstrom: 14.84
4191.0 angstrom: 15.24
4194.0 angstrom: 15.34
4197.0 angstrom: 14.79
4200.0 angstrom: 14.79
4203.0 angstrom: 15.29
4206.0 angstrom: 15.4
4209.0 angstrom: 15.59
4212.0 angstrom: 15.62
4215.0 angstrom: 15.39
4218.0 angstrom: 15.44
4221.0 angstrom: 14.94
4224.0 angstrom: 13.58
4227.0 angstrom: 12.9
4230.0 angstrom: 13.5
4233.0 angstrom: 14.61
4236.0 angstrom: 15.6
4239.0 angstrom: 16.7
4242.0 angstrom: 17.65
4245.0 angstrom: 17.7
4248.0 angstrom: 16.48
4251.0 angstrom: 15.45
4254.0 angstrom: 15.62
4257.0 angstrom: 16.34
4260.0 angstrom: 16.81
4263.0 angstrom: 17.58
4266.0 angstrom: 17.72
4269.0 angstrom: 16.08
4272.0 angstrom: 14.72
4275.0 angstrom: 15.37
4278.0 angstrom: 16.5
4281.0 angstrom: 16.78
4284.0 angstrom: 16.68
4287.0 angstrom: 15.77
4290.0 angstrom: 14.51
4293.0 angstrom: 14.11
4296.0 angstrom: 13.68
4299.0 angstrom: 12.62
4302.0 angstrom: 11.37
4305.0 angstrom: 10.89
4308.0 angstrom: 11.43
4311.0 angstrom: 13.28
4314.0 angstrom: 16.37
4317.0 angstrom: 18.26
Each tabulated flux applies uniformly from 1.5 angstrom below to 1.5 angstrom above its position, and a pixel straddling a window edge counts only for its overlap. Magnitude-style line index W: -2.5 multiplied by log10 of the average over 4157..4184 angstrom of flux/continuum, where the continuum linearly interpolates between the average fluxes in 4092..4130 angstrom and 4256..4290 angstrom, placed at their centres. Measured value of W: 0.060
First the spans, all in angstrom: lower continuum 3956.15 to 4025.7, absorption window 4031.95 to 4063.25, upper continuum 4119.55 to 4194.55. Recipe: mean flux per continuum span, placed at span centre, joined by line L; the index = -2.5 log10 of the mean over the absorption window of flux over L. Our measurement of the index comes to -0.13 mag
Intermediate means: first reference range 12.4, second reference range 14.9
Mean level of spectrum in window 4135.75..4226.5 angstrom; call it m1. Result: 14.8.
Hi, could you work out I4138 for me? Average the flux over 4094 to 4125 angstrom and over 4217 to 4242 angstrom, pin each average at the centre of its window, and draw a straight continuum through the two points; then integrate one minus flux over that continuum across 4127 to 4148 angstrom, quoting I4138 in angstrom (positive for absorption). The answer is 0.5 angstrom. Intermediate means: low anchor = 15.2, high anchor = 14.8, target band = 14.8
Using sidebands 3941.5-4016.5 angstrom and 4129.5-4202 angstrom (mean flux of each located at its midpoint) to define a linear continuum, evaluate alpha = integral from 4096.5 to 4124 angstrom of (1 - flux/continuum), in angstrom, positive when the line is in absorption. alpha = -2.7 angstrom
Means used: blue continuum 11.4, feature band 15.1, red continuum 14.7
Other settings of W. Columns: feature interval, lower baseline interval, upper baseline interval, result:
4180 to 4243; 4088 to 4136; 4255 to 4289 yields 0.07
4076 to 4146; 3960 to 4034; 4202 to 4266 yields -0.08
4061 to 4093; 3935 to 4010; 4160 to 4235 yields -0.19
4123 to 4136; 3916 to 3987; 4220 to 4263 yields -0.19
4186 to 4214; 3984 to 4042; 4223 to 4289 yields 0.03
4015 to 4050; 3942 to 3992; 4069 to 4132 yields -0.19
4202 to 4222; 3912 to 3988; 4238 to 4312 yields -0.10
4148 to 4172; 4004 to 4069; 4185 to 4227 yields 0.01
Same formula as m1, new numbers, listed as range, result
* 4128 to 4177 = 14.8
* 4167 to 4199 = 14.7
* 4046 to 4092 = 14.9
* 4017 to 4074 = 14.8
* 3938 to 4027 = 11.7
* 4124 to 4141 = 15.3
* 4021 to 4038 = 14.8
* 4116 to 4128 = 16.4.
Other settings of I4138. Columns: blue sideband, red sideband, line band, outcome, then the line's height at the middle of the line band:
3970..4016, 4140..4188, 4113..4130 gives -2.3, 14.3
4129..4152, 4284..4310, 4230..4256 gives -4.5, 13.7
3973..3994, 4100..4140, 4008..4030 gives -3.1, 13.3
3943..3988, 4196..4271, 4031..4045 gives -4.6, 11.1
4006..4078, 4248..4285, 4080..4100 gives -1.0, 15.1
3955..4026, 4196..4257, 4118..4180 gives -2.7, 14.4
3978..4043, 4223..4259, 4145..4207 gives 2.1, 15.3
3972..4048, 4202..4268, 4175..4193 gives 0.9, 15.4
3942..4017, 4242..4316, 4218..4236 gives 0.5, 14.6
